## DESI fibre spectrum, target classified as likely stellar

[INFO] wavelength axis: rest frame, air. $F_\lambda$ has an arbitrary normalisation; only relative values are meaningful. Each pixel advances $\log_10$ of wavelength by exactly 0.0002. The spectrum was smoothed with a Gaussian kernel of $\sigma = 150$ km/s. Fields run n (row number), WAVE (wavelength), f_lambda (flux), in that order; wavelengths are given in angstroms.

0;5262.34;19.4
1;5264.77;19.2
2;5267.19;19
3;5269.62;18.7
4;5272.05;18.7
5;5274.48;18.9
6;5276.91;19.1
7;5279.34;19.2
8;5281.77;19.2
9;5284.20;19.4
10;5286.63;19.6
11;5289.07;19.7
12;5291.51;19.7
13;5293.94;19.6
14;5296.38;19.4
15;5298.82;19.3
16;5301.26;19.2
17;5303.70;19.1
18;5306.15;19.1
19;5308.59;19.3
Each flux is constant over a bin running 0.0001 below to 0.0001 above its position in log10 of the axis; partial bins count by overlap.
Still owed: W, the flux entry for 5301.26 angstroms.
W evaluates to 19.2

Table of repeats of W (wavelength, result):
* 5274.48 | 18.9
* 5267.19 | 19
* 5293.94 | 19.6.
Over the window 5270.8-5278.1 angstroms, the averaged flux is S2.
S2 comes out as 18.9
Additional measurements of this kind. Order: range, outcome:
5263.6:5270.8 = 19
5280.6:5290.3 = 19.5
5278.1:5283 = 19.2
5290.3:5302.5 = 19.5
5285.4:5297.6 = 19.6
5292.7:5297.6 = 19.5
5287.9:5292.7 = 19.7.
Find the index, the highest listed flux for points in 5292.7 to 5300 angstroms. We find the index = 19.6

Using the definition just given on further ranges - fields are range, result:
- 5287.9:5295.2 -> 19.7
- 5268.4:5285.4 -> 19.4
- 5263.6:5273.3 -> 19.2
